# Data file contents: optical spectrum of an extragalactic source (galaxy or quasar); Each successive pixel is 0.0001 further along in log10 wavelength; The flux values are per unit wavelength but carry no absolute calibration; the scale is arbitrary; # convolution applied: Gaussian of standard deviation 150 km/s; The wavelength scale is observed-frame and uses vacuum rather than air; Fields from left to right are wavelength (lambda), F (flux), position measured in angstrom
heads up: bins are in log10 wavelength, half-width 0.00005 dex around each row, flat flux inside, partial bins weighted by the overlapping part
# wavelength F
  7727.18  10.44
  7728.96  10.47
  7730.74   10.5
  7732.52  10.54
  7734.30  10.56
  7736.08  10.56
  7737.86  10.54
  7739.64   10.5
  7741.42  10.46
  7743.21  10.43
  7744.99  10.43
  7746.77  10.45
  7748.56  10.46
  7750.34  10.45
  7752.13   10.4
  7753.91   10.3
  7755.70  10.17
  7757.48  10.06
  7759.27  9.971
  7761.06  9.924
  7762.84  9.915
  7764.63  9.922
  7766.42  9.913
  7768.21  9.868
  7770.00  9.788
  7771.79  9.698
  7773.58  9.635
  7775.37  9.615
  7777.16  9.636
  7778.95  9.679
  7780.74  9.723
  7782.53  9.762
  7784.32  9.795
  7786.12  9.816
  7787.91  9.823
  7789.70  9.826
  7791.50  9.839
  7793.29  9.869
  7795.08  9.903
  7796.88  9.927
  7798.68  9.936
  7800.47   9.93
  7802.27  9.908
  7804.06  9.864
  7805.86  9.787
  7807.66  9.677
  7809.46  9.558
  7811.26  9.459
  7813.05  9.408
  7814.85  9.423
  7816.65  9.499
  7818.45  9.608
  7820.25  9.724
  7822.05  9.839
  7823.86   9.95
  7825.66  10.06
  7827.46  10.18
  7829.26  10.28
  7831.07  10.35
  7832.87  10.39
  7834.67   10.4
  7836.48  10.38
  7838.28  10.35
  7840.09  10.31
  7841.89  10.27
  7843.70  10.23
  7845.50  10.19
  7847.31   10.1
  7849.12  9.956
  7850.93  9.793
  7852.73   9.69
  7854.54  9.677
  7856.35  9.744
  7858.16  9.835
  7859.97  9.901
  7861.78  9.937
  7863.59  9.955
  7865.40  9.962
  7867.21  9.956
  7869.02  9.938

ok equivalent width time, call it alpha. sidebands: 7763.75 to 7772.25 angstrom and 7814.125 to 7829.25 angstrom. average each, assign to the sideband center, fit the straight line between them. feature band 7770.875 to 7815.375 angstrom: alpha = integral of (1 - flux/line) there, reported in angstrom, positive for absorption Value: 0.39 angstrom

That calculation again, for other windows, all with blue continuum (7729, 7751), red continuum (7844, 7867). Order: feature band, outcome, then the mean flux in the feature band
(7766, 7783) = 1.0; 9.73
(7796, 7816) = 0.9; 9.71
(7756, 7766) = 0.4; 9.97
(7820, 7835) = -0.1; 10.1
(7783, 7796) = 0.5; 9.84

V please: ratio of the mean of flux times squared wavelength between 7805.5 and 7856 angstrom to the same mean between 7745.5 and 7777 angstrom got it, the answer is 1.01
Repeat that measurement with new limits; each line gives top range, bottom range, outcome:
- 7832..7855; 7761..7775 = 1.05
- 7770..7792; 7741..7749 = 0.94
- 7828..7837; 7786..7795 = 1.06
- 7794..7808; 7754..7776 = 1.01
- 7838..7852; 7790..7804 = 1.04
